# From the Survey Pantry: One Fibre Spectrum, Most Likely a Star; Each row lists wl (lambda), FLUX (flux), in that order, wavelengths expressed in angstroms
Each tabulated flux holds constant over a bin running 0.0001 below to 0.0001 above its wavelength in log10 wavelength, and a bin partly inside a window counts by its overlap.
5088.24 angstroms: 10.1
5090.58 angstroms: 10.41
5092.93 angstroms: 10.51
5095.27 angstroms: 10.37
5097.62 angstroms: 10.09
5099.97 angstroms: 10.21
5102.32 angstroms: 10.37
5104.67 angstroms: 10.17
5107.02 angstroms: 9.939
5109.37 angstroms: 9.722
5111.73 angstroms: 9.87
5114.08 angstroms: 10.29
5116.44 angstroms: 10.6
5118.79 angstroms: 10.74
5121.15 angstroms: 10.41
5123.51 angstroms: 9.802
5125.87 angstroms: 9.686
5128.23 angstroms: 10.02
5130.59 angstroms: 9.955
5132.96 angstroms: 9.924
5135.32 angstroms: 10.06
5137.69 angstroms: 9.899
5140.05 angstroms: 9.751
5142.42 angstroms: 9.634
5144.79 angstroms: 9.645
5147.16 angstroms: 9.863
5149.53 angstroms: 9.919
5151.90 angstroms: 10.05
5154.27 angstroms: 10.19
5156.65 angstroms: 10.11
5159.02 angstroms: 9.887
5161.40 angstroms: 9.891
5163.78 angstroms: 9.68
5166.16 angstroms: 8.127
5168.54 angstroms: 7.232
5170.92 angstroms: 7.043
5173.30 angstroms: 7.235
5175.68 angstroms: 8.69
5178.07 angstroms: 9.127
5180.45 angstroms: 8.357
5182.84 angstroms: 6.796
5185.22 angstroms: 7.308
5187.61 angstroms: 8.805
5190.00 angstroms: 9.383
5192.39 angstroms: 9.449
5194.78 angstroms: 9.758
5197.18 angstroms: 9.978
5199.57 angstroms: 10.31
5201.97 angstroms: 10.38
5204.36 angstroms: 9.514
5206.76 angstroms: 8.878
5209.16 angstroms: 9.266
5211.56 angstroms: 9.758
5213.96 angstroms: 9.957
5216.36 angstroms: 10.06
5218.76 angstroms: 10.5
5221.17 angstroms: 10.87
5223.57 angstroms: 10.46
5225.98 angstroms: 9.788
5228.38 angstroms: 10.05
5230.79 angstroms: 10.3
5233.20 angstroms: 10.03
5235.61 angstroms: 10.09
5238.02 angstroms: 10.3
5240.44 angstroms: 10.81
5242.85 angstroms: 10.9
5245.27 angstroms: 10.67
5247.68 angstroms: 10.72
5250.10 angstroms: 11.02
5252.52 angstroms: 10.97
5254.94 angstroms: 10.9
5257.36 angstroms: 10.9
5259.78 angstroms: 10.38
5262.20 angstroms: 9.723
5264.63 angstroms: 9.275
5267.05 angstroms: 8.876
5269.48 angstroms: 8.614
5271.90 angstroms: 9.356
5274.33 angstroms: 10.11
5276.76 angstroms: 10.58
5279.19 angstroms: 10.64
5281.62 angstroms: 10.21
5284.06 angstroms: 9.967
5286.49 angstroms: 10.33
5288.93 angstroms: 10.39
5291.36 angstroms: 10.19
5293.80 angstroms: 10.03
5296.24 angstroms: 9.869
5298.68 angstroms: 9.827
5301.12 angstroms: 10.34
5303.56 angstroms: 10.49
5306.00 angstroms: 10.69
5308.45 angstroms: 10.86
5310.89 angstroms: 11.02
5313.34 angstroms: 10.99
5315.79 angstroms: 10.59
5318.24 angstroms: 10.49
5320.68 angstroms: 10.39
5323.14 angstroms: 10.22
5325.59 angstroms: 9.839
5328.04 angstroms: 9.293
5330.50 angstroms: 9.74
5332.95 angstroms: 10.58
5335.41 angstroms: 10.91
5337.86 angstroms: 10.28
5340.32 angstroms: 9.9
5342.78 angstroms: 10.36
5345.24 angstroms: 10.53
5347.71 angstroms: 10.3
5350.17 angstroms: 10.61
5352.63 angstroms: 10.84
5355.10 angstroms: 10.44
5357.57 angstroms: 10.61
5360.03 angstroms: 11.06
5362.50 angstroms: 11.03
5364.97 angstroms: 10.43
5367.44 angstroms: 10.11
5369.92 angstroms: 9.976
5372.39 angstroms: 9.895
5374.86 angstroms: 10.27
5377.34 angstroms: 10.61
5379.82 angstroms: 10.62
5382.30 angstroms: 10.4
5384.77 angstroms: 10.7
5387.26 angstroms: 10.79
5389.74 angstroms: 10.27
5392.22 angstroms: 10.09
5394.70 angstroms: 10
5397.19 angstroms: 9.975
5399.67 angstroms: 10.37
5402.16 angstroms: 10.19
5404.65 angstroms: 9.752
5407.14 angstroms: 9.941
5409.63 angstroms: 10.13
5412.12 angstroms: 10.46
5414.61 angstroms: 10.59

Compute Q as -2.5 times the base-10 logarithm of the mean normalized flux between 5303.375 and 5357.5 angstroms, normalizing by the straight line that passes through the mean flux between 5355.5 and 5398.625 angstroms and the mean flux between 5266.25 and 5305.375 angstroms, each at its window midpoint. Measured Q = -0.02 mag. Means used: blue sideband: 10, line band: 10.4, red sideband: 10.4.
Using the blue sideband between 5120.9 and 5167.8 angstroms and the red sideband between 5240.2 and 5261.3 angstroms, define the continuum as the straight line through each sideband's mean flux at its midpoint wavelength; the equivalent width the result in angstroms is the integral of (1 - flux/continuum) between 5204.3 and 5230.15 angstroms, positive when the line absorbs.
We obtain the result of 1.3 angstroms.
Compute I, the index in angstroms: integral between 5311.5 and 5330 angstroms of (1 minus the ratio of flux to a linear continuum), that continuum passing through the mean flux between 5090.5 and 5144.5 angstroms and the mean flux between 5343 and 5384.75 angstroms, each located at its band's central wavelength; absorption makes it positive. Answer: 0.3 angstroms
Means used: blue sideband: 10.1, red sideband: 10.5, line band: 10.3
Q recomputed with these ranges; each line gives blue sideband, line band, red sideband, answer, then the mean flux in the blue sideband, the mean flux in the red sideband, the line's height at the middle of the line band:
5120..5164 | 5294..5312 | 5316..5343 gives -0.03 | 9.92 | 10.2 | 10.2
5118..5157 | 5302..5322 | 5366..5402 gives -0.05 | 9.97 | 10.3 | 10.2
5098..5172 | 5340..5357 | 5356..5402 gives -0.01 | 9.77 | 10.4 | 10.3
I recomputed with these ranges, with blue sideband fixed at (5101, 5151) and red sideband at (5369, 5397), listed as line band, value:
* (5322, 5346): 0.2 angstroms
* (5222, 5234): 0.0 angstroms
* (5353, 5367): -0.5 angstroms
